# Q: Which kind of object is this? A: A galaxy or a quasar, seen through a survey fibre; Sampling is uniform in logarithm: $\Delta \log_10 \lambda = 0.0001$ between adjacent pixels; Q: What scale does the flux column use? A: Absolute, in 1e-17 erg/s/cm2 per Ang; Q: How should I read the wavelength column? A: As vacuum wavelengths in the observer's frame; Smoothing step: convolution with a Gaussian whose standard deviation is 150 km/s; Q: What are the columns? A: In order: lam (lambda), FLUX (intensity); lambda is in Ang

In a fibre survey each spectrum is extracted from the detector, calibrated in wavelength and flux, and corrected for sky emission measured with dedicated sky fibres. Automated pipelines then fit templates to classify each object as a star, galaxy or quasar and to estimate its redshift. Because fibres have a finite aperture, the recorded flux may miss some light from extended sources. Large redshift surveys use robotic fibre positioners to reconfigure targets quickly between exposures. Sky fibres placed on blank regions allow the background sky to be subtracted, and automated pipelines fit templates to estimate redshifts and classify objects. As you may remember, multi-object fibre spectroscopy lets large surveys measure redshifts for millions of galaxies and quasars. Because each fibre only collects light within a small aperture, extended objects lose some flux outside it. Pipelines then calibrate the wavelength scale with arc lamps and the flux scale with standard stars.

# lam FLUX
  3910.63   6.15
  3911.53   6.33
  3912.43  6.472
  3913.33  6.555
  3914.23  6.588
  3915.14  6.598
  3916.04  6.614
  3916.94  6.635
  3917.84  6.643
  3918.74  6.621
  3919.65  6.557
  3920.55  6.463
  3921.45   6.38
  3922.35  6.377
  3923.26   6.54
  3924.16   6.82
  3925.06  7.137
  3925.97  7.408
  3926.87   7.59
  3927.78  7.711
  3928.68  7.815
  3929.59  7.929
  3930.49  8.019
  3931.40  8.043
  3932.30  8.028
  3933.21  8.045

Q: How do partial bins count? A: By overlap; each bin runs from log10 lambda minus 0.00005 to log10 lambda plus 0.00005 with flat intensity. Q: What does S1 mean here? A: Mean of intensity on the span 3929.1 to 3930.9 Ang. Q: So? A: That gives 7.97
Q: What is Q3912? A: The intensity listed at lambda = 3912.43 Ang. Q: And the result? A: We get 6.472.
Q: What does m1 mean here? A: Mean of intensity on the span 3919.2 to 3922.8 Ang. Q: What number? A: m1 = 6.46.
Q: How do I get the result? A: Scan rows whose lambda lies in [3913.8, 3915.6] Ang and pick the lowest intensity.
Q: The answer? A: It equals 6.588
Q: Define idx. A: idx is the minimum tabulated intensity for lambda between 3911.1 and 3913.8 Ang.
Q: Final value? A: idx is 6.33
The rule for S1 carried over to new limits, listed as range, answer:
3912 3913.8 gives 6.52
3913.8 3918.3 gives 6.61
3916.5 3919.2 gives 6.62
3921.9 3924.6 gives 6.57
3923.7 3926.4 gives 7.12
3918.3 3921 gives 6.54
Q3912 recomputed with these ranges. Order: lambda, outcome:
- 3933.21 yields 8.045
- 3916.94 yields 6.635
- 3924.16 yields 6.82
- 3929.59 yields 7.929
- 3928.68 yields 7.815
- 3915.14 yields 6.598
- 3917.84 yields 6.643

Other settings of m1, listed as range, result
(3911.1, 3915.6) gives 6.5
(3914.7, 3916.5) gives 6.62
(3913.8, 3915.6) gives 6.57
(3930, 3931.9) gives 8.05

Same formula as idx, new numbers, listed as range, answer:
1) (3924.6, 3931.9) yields 7.137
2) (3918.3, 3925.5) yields 6.377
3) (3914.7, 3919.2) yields 6.598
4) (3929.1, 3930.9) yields 7.929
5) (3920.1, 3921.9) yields 6.38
